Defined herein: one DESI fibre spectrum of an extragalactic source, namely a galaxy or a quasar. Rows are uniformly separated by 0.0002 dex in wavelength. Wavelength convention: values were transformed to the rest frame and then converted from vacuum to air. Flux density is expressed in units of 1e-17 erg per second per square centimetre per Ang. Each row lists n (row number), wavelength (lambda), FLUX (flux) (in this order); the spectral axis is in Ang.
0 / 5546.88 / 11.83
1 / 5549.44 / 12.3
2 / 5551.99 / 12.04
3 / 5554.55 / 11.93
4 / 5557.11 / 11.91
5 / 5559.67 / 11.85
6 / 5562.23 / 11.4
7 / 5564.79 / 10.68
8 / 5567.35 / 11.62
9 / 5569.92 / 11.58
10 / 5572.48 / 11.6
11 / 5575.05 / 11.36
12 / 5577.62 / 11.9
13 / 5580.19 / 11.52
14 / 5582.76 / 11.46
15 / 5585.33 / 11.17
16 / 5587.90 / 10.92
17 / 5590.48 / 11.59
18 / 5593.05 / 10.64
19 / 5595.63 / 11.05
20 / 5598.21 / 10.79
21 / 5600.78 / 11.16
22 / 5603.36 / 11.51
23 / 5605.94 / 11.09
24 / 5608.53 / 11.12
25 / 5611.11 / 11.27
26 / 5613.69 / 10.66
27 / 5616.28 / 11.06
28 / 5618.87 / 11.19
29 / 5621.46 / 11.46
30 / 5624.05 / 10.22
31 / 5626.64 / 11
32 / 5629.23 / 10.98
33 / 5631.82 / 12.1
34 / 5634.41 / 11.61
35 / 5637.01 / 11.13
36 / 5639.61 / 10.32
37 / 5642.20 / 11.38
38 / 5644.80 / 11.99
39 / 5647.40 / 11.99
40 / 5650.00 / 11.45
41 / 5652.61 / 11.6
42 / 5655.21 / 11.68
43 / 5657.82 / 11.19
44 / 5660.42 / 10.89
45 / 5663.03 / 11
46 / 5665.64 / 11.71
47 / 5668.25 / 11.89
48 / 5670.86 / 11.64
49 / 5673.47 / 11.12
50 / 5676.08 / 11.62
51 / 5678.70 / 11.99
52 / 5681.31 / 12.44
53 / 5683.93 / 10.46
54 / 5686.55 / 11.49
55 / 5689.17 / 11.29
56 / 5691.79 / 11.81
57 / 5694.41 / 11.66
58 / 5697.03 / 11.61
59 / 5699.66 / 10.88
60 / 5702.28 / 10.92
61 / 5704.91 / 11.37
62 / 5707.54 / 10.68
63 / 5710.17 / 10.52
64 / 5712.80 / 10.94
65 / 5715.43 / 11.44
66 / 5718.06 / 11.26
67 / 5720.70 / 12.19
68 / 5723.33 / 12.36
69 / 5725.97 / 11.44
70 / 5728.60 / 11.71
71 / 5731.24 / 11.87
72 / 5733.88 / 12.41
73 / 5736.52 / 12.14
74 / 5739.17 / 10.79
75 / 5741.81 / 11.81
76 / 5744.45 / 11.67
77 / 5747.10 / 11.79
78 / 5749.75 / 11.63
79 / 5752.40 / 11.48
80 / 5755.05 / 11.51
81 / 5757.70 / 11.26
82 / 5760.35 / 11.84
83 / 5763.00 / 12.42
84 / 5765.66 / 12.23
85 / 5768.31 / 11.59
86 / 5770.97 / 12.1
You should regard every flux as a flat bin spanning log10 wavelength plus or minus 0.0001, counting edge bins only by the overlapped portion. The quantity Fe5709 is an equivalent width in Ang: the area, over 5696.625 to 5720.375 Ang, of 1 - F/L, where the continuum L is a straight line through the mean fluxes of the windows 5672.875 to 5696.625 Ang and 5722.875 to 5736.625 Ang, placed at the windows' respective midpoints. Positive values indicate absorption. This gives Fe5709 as 1.4 Ang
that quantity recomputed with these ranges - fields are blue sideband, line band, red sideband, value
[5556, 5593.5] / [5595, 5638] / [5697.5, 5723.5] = 0.8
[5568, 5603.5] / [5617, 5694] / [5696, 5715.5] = -1.9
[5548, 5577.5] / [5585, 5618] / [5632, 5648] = 1.3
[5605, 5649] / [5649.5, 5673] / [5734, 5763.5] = -0.2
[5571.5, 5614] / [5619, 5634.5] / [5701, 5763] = 0.2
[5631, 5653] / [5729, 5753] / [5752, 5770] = 0.0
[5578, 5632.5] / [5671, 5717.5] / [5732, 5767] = 0.9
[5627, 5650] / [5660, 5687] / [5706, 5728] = -0.2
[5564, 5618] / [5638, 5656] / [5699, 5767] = -0.2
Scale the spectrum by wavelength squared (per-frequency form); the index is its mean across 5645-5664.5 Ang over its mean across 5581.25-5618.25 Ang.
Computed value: 1.0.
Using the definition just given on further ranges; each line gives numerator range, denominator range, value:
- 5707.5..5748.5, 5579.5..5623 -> 1.09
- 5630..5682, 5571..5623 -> 1.05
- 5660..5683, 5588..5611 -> 1.07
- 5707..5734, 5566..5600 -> 1.07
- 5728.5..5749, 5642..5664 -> 1.06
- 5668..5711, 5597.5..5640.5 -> 1.05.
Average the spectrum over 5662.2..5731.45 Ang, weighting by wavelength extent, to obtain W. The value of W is 11.5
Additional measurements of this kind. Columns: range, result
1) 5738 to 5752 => 11.5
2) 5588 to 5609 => 11.1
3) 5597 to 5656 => 11.2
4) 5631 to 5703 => 11.5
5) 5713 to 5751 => 11.7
